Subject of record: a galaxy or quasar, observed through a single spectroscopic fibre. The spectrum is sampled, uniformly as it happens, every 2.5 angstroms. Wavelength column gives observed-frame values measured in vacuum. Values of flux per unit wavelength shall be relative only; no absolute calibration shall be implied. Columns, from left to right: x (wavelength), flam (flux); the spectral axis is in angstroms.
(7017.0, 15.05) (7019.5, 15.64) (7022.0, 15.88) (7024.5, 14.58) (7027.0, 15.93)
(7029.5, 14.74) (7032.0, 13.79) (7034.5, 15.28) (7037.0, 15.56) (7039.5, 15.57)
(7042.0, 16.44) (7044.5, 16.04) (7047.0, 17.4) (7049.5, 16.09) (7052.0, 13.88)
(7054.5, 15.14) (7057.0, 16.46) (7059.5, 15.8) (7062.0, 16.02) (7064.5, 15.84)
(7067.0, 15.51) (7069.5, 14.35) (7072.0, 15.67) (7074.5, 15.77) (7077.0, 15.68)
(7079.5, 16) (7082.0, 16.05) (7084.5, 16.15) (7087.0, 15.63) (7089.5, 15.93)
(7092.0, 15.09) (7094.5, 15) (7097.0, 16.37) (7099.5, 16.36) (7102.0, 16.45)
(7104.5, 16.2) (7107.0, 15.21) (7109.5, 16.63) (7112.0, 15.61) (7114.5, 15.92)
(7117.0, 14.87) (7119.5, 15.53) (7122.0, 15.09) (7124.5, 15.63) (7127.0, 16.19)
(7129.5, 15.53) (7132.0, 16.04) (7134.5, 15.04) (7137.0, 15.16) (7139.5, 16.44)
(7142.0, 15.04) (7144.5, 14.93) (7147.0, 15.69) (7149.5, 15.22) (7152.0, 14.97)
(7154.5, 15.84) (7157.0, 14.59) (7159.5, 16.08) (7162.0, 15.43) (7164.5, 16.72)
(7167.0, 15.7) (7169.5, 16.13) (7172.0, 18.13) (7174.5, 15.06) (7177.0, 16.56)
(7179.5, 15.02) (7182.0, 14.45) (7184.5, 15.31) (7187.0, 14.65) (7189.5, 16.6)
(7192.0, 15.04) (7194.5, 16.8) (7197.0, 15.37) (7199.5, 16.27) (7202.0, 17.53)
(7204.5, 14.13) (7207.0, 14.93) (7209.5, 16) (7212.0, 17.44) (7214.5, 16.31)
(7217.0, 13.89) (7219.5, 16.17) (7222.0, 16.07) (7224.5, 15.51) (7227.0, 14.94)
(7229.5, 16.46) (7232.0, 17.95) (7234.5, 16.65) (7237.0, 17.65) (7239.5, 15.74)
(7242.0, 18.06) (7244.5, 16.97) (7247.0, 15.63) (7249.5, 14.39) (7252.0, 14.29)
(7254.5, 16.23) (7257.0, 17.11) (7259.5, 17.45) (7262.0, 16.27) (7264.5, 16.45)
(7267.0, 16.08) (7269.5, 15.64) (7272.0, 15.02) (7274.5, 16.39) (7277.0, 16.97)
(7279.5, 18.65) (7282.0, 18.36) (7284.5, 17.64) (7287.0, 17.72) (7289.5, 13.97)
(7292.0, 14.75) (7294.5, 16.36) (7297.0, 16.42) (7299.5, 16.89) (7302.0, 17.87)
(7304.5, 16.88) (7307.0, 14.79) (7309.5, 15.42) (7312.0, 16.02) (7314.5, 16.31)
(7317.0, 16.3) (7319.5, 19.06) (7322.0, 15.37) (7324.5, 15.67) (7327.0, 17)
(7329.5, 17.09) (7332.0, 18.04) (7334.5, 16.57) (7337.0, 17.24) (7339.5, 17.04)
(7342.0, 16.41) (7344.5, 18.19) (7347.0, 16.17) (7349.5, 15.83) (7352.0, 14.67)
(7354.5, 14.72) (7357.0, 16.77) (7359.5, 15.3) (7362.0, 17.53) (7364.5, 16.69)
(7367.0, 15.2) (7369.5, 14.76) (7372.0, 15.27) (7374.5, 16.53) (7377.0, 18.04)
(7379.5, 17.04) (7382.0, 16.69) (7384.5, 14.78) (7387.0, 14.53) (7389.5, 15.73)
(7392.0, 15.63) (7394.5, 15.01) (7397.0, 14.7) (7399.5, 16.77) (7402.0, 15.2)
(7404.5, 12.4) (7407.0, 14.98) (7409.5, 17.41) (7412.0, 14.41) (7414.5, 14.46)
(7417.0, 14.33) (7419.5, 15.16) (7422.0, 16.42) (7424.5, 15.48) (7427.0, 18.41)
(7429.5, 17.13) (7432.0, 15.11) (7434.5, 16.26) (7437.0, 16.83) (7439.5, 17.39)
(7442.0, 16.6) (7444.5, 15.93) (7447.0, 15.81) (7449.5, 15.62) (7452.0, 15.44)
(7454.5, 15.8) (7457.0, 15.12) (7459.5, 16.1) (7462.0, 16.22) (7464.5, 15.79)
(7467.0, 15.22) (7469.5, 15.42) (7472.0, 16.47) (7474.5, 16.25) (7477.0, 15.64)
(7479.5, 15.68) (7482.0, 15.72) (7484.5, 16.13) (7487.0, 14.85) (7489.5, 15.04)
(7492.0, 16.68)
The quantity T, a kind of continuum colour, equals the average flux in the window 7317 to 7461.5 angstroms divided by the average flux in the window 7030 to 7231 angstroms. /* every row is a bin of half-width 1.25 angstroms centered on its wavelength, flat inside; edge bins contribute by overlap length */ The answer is 1.0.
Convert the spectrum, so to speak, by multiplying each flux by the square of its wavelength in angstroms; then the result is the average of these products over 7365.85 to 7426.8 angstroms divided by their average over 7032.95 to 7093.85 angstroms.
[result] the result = 1.08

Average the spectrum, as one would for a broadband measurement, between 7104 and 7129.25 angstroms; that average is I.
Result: 15.7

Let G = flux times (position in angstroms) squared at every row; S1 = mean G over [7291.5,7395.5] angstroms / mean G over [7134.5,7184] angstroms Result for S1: 1.1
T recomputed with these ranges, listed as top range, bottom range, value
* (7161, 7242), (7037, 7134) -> 1.01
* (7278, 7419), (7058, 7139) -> 1.03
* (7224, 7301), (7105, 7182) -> 1.05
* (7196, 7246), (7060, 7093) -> 1.03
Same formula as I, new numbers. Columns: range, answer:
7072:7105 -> 15.9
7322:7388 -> 16.3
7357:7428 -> 15.7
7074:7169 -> 15.7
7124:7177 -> 15.7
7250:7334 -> 16.5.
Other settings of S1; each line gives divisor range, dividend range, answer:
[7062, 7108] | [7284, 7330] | 1.11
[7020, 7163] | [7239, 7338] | 1.12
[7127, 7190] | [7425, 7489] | 1.11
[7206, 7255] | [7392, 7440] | 1.02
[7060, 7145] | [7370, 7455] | 1.10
